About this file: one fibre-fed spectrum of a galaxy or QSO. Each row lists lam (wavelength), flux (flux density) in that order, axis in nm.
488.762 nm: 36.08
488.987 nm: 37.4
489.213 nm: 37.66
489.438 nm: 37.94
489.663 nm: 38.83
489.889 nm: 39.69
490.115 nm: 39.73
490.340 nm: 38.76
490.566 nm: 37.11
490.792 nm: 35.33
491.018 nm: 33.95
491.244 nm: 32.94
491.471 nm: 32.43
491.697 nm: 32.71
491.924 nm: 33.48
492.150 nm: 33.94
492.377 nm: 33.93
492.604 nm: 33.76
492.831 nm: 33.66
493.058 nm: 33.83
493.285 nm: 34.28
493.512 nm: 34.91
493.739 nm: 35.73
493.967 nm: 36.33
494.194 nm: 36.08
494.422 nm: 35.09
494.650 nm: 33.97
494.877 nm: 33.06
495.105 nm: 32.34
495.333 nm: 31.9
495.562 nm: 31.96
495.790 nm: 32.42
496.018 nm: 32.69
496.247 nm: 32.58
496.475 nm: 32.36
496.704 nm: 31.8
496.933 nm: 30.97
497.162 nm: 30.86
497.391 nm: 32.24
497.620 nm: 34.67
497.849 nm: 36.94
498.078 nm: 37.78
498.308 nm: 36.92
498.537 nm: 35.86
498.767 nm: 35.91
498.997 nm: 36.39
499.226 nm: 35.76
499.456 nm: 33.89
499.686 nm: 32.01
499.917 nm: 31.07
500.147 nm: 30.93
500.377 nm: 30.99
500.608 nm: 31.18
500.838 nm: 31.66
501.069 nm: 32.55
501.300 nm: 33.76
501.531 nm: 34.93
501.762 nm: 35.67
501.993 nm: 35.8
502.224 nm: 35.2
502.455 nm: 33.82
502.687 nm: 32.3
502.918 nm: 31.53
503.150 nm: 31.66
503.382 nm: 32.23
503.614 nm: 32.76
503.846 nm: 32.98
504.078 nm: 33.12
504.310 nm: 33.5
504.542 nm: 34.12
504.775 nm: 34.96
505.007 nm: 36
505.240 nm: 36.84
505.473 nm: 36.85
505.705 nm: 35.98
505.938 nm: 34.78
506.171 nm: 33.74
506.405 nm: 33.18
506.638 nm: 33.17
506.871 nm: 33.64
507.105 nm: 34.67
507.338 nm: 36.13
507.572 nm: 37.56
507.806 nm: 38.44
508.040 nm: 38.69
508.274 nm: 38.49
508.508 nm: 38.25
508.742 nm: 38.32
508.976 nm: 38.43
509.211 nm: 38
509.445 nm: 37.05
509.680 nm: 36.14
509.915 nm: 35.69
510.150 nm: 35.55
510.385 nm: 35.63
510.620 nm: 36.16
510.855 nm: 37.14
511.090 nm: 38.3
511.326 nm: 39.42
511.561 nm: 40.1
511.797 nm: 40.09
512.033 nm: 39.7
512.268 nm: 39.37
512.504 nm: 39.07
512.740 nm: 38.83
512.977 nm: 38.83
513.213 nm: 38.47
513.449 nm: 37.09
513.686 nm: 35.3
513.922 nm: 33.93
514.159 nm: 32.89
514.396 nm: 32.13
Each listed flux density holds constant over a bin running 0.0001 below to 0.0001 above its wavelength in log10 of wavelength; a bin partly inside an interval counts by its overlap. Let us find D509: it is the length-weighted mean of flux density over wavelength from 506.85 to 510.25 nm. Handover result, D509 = 37.1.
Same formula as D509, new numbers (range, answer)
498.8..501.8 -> 33.1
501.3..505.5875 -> 34.1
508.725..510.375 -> 36.8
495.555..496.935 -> 32.2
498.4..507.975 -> 34.1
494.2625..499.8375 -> 33.8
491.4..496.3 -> 33.7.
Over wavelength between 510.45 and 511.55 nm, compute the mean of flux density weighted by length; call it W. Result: 37.9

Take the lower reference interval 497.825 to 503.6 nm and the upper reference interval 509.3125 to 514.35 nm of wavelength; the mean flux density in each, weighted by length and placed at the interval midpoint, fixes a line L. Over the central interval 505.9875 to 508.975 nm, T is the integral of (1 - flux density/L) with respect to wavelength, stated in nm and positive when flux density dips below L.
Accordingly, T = -0.03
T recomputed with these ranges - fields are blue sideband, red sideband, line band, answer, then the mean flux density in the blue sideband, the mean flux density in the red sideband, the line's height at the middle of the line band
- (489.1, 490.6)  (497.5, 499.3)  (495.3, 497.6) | 0.30 nm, 38.6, 36.3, 36.8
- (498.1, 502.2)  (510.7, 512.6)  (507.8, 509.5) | -0.02 nm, 34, 39.1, 37.8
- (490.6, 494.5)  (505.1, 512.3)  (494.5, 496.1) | 0.10 nm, 34.3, 36.9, 34.8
